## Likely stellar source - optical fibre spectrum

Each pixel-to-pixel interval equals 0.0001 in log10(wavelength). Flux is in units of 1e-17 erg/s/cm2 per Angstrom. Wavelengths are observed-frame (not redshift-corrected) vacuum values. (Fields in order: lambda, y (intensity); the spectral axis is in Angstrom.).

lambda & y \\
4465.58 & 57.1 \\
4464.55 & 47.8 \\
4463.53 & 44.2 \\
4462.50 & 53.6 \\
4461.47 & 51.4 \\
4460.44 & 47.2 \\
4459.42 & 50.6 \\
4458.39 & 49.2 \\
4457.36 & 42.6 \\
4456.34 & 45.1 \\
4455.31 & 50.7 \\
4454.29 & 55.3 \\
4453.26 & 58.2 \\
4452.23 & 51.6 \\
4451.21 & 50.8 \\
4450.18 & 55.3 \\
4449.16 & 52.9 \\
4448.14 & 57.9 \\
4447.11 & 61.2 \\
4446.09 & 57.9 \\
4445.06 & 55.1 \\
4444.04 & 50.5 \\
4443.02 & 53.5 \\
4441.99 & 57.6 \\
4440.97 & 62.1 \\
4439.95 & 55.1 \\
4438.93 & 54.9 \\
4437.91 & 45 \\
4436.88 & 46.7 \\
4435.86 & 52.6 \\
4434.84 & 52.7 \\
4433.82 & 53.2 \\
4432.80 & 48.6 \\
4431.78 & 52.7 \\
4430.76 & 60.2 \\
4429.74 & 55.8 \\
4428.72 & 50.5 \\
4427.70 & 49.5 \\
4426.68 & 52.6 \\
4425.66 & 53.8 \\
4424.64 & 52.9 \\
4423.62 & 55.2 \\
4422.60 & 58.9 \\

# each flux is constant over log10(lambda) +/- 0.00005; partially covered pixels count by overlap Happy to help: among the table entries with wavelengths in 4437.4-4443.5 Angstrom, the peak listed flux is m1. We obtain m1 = 62.1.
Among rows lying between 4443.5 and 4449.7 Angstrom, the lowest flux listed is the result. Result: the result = 50.5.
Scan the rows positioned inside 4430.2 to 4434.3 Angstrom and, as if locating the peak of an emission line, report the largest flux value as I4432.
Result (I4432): 60.2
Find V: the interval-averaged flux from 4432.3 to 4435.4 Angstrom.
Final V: 51.6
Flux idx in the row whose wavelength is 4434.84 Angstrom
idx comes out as 52.7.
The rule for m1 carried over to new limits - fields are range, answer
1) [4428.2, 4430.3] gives 55.8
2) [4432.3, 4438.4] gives 53.2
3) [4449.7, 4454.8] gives 58.2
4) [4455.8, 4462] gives 51.4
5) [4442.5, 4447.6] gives 61.2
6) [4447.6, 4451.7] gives 57.9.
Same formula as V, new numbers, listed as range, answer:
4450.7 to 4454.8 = 54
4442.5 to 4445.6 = 53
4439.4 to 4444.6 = 55.8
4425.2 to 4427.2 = 53.1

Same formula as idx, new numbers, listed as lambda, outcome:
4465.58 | 57.1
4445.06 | 55.1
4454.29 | 55.3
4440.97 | 62.1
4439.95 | 55.1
